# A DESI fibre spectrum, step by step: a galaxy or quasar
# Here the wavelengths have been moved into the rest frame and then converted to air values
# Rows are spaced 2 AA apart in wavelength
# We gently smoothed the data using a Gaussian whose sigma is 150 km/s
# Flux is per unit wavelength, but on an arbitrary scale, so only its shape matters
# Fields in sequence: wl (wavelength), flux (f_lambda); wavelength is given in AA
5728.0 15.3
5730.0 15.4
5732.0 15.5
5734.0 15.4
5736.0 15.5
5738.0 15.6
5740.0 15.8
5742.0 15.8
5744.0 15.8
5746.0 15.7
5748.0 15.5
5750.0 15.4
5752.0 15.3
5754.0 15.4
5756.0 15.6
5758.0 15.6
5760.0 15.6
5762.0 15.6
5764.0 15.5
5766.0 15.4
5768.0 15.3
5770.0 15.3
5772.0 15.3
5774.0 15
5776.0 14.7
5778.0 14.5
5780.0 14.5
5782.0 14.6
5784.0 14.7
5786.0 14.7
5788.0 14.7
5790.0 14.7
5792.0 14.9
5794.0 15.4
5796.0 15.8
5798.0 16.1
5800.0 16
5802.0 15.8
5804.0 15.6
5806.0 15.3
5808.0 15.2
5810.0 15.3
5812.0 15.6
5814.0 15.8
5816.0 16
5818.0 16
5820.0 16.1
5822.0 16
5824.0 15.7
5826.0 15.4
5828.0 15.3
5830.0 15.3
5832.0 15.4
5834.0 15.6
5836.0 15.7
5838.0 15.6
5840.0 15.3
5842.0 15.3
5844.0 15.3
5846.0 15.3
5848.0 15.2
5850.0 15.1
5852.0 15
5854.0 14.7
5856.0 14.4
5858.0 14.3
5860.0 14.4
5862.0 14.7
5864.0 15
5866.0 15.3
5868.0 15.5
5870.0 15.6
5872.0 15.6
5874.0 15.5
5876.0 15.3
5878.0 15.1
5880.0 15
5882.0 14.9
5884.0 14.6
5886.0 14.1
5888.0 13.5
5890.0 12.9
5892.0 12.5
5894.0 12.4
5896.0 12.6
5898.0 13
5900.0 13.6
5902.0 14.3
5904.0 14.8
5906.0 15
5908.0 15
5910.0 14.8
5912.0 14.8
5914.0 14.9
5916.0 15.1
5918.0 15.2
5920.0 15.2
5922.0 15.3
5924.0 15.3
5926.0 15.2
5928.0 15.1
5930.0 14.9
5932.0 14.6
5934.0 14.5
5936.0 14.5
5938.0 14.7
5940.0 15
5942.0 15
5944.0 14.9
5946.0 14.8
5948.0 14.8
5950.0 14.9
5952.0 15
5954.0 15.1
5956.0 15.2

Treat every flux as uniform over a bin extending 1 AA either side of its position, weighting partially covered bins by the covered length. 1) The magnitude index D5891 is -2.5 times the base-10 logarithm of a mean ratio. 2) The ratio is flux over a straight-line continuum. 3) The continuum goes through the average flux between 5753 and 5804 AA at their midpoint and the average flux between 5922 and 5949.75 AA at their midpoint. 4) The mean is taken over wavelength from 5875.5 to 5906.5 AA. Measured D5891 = 0.08 mag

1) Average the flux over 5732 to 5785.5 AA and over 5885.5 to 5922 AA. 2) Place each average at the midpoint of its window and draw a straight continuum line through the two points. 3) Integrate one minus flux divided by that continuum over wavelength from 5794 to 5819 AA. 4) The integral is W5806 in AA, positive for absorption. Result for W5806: -1.3 AA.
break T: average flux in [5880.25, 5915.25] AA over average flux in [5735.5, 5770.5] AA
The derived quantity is 0.9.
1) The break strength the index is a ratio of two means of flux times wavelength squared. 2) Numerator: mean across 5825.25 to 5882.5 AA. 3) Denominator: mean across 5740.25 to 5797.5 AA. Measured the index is 1.0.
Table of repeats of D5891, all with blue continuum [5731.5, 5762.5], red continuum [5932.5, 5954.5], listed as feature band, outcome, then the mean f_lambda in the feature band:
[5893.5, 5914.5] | 0.06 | 14.1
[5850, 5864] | 0.04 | 14.7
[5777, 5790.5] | 0.06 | 14.6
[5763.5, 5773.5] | 0.01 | 15.3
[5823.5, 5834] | -0.01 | 15.4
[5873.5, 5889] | 0.02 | 14.7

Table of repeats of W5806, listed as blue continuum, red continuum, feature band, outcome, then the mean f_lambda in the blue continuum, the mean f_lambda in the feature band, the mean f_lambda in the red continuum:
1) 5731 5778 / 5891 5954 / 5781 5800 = 0.17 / 15.4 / 15.1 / 14.6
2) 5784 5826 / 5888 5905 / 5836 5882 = -3.04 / 15.5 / 15.1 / 13.3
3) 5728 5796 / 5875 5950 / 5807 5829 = -1.00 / 15.3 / 15.7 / 14.5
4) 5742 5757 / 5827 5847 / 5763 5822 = 0.62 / 15.5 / 15.3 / 15.4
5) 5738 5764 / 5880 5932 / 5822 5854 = -0.98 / 15.6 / 15.4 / 14.4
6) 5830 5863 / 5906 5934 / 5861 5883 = -0.24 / 15.1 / 15.2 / 15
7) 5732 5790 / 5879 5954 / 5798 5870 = -2.19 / 15.3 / 15.4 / 14.5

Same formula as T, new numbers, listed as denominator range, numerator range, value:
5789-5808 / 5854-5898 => 0.93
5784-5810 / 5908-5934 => 0.98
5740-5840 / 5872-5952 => 0.95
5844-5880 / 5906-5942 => 0.99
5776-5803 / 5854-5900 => 0.95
